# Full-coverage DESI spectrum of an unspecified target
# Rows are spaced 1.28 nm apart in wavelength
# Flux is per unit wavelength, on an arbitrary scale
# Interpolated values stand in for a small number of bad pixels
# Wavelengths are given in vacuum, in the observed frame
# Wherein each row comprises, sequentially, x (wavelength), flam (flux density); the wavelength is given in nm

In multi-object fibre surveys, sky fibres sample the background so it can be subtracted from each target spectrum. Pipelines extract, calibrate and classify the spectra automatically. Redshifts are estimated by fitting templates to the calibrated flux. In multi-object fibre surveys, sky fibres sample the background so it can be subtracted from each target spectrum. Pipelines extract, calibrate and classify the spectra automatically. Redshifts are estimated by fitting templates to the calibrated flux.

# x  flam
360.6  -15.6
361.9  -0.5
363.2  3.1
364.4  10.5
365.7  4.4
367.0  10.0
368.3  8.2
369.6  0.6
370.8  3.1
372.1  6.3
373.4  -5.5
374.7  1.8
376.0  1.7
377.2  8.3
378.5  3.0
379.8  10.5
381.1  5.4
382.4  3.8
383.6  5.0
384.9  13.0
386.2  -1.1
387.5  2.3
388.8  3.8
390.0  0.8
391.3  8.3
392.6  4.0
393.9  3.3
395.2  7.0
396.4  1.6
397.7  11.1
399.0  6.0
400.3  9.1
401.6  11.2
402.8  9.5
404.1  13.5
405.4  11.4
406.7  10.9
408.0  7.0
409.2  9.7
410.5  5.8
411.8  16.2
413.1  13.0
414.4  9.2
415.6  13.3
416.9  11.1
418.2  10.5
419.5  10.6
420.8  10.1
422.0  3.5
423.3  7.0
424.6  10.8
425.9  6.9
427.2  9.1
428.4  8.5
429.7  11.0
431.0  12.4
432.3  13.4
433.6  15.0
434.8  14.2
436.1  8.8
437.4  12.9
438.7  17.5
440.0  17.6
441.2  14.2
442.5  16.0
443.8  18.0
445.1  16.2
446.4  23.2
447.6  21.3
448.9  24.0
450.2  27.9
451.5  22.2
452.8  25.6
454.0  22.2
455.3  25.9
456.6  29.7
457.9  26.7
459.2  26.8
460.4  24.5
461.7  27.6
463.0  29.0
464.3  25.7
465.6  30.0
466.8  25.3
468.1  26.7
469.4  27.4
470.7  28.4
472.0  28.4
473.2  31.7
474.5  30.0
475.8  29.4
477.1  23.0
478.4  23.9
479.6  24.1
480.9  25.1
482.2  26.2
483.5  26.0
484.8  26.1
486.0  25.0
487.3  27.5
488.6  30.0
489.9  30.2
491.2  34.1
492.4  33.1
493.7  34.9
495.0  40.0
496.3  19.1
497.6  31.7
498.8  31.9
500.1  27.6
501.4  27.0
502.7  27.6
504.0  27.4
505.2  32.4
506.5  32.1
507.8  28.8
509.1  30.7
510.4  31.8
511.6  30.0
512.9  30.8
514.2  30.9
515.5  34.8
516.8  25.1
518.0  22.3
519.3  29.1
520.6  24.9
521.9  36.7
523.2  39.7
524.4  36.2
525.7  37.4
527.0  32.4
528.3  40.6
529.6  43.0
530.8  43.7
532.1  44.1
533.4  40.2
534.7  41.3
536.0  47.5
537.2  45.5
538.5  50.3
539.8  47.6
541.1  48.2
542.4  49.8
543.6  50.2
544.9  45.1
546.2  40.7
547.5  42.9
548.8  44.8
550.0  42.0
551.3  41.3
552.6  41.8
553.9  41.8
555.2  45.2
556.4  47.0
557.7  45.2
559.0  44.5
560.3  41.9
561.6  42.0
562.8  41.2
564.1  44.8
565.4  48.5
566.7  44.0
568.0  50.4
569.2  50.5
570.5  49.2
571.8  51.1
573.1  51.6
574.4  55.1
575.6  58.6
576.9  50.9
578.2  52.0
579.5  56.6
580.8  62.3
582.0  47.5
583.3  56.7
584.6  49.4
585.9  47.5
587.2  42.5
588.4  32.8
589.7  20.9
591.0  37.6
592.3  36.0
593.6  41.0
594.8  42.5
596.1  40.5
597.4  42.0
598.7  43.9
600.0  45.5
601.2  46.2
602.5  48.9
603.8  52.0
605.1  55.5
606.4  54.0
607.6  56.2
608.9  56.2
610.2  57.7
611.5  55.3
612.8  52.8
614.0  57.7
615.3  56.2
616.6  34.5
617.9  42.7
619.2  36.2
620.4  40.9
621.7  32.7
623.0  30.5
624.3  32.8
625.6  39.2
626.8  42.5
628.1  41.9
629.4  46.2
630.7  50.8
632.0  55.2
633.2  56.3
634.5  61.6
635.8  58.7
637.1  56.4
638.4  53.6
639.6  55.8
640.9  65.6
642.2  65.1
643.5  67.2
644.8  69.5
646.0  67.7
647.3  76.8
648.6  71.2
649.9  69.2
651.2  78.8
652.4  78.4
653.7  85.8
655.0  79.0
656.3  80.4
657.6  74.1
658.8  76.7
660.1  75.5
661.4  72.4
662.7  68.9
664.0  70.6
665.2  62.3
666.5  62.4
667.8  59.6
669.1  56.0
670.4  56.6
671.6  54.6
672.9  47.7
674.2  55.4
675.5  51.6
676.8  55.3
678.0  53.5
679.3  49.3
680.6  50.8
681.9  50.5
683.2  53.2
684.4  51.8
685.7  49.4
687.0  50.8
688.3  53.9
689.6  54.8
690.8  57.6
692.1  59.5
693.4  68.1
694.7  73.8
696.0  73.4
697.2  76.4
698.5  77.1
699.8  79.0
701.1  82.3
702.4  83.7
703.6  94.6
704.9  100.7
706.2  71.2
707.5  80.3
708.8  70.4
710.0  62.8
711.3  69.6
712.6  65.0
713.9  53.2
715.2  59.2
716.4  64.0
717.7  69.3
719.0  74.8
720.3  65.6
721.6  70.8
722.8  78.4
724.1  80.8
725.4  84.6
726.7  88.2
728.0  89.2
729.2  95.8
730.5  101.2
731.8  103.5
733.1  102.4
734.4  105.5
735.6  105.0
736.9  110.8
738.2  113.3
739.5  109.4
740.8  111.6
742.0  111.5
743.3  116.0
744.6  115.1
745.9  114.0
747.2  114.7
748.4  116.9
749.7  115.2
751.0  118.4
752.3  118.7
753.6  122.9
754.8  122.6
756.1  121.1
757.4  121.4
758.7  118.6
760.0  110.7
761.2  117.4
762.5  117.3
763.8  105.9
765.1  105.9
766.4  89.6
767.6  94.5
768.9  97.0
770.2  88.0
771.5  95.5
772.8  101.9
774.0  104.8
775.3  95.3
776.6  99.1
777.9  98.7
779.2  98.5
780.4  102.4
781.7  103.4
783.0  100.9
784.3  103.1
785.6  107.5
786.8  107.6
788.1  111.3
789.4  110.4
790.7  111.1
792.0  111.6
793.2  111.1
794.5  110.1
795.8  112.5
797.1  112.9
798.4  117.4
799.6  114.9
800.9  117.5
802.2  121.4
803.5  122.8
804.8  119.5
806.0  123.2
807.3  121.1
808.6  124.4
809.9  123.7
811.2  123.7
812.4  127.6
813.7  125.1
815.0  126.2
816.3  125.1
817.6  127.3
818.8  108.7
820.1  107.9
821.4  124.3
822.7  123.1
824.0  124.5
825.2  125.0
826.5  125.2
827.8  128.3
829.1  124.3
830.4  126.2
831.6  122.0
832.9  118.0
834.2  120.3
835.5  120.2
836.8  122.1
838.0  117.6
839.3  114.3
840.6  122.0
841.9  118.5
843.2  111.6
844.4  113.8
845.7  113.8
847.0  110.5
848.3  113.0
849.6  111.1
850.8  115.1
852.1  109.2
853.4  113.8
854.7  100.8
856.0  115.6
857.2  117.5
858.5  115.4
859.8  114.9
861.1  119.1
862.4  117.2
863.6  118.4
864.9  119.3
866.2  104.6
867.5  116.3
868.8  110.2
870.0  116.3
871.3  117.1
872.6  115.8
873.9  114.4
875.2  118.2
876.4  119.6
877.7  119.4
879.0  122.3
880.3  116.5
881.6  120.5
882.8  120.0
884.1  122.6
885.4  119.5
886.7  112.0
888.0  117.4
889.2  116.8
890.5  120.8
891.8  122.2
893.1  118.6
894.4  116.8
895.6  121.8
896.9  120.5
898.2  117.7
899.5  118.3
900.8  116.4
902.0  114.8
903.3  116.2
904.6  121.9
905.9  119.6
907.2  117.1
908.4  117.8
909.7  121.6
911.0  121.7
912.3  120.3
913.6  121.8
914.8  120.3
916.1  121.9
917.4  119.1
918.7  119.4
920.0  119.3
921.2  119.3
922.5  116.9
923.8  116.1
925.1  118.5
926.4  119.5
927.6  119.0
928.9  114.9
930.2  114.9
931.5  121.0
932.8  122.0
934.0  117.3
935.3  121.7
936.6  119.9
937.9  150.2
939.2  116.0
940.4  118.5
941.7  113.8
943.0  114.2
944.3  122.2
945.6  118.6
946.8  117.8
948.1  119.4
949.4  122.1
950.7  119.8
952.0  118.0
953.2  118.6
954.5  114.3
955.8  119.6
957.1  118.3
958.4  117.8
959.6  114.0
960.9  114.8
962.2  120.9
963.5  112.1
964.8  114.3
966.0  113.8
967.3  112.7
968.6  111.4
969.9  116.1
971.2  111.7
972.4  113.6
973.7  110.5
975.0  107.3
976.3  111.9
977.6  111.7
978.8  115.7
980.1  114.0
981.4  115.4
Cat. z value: 0.00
